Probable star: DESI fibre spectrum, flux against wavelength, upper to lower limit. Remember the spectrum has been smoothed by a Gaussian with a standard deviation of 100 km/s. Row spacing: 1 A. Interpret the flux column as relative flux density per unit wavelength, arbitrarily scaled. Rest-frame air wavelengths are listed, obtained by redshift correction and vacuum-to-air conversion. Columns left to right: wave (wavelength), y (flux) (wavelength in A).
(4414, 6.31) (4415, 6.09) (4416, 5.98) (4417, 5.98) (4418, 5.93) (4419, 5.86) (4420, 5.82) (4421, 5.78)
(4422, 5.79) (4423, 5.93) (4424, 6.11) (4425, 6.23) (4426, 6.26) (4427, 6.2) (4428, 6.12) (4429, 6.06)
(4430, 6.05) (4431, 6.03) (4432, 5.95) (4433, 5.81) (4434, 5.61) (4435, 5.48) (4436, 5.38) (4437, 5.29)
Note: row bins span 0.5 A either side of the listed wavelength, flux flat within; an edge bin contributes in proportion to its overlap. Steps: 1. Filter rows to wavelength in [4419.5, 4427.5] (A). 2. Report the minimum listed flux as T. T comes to 5.78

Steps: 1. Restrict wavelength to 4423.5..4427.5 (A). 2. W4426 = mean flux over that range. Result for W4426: 6.2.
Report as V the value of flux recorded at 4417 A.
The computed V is 5.98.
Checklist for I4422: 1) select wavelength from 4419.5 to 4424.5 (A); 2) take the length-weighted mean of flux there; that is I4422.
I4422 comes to 5.89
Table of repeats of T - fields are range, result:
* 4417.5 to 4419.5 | 5.86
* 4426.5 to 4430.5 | 6.05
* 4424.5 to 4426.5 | 6.23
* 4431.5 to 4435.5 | 5.48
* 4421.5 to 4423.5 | 5.79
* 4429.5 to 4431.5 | 6.03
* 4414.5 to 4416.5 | 5.98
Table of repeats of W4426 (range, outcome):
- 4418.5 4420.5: 5.84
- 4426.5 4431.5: 6.09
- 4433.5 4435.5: 5.54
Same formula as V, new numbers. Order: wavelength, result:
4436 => 5.38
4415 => 6.09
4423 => 5.93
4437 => 5.29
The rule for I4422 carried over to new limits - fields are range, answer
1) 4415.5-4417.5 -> 5.98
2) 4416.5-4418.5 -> 5.96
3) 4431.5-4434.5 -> 5.79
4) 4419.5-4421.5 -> 5.8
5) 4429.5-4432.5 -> 6.01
